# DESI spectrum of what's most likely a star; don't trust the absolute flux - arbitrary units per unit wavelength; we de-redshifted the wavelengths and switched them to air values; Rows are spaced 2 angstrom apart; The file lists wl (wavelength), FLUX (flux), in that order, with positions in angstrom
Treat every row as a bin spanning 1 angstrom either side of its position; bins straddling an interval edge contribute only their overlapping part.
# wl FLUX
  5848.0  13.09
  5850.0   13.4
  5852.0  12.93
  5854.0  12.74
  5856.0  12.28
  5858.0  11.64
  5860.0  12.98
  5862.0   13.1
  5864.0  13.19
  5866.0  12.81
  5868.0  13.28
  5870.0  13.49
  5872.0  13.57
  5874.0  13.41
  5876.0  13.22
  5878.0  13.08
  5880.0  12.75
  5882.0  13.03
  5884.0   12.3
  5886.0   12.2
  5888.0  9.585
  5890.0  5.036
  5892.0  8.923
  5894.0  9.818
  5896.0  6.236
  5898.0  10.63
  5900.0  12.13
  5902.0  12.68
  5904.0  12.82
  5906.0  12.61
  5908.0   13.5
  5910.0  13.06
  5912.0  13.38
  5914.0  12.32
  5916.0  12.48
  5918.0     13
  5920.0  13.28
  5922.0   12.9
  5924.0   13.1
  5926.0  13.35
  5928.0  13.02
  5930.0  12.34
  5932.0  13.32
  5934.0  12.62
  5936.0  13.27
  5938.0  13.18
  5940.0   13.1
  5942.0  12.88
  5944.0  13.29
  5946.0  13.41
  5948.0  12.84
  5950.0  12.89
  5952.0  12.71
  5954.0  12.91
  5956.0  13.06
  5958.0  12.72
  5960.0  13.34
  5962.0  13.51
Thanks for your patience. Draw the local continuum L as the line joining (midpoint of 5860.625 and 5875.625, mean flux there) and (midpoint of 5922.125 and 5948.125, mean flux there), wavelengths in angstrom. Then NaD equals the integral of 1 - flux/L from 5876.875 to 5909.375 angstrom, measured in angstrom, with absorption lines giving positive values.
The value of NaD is 5.1 angstrom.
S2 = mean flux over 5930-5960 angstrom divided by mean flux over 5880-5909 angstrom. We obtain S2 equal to 1.19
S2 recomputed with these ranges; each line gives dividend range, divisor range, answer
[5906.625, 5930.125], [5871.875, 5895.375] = 1.16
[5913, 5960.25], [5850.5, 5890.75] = 1.05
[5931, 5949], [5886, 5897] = 1.58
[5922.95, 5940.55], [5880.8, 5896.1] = 1.32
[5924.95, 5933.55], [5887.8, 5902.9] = 1.39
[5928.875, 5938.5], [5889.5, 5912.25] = 1.18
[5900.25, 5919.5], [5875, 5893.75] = 1.16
